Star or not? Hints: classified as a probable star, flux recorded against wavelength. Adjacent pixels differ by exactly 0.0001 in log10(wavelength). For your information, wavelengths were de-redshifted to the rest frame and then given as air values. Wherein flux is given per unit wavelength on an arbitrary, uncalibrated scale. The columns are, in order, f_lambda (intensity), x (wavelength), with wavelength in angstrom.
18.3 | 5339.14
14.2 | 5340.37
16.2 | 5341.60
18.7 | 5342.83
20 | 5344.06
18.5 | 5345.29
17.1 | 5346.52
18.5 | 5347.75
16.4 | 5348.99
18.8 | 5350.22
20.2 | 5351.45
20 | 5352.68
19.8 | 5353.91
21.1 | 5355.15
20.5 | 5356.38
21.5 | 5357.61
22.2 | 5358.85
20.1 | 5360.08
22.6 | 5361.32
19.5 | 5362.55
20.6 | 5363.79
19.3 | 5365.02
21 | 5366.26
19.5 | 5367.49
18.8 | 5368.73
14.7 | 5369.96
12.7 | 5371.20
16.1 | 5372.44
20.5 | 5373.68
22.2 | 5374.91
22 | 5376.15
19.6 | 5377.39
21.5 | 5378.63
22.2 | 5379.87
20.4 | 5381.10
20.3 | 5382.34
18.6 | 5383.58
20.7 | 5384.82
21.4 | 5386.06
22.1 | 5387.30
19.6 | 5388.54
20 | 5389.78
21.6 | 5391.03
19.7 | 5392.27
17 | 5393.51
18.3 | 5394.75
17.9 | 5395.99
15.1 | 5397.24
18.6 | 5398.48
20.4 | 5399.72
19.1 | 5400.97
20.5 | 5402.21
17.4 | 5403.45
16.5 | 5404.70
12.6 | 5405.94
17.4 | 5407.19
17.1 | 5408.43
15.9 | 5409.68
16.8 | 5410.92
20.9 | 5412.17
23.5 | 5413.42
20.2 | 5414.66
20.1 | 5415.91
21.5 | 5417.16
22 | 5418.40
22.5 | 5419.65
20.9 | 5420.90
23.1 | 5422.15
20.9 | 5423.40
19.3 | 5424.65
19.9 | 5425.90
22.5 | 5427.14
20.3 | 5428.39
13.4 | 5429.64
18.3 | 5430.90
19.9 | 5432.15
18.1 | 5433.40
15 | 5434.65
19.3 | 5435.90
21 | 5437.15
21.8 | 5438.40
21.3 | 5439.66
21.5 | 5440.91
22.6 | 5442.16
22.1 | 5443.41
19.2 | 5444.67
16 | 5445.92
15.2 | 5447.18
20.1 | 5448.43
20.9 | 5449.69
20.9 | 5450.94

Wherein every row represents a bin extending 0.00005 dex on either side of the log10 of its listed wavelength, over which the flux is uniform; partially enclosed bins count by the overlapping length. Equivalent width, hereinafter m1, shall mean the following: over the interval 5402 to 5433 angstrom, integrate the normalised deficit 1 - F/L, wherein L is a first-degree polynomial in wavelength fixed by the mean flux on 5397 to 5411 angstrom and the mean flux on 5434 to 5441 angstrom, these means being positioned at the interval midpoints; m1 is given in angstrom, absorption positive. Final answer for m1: -1.57 angstrom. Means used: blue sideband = 17.4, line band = 19.3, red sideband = 19.9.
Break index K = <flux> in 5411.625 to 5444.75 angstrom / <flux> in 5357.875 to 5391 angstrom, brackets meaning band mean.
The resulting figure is 1.02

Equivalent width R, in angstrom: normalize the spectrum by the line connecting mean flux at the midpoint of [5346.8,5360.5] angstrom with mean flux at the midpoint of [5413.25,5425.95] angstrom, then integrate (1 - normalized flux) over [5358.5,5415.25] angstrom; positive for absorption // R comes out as 3.6 angstrom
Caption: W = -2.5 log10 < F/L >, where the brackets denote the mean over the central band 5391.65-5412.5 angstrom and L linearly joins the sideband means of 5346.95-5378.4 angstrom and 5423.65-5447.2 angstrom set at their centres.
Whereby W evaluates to 0.105 mag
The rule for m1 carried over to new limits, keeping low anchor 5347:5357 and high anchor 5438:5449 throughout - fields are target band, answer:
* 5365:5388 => -0.16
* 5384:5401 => 0.20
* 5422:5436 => 0.58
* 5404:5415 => 1.07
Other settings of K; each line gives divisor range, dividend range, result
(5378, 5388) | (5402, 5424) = 0.93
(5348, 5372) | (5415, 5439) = 1.03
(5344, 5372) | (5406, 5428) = 1.04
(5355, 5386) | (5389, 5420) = 0.95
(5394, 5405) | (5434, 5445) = 1.12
